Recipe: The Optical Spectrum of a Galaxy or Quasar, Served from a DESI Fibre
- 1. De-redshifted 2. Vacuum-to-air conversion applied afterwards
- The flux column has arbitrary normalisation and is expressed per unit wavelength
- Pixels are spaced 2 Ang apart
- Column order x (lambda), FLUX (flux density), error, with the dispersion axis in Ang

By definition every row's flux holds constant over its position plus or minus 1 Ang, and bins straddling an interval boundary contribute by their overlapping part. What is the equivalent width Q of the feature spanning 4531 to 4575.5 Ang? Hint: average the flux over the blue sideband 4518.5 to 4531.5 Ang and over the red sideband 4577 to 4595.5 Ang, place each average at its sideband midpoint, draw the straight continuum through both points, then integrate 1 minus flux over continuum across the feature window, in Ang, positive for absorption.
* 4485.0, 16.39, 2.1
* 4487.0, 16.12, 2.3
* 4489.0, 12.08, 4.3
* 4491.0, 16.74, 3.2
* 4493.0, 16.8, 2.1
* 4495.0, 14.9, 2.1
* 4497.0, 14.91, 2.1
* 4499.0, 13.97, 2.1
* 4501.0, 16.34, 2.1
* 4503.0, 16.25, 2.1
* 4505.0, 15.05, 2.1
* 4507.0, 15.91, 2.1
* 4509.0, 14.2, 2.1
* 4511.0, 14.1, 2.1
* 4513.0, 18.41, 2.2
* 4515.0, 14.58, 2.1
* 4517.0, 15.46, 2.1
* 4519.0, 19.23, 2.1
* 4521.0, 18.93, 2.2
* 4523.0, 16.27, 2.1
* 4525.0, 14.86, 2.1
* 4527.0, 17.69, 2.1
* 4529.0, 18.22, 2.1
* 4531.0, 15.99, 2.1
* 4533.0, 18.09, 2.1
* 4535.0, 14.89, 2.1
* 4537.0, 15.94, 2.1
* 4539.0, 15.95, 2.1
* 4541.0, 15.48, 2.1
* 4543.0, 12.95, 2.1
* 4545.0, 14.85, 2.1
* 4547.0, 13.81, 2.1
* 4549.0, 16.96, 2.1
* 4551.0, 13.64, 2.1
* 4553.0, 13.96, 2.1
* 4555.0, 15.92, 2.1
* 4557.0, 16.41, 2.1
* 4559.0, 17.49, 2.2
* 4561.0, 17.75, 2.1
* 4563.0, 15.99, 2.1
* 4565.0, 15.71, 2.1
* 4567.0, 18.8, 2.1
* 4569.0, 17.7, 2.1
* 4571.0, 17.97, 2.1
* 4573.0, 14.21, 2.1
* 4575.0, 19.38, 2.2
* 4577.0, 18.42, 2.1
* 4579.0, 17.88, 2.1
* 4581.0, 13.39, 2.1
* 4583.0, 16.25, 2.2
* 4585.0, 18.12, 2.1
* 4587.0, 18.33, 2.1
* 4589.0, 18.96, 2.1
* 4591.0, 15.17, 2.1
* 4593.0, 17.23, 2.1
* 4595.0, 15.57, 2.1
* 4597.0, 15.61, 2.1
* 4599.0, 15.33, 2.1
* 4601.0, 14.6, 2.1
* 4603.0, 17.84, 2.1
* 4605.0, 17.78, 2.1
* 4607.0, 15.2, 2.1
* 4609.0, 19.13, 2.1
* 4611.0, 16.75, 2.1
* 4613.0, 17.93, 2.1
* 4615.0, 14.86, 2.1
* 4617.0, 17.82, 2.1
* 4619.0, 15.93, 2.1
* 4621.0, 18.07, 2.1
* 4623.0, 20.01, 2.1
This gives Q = 2.7 Ang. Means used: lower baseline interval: 17.3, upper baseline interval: 16.9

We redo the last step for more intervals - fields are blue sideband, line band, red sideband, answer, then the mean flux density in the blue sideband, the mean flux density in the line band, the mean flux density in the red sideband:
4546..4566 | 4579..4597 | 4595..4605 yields -0.8 Ang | 15.8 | 16.6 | 16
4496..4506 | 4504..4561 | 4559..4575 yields 0.7 Ang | 15.3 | 15.9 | 17.1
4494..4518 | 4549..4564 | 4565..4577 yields 1.0 Ang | 15.3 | 16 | 17.5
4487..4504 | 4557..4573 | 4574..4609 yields -0.7 Ang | 15.3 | 17.1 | 16.8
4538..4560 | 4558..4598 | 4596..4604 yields -3.7 Ang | 15.2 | 17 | 15.8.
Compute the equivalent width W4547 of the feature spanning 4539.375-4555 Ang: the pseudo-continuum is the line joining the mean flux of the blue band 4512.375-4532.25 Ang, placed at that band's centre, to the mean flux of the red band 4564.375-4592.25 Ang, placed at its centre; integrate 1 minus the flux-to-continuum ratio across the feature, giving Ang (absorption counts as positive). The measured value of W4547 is 2.19 Ang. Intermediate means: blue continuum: 17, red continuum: 17.2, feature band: 14.7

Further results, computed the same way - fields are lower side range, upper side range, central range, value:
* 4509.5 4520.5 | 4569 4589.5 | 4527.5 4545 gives 0.8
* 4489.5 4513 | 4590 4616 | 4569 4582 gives -0.7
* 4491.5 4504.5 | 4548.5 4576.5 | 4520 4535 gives -0.9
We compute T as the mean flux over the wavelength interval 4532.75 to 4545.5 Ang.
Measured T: 15.3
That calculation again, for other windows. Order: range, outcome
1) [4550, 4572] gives 16.5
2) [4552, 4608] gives 16.7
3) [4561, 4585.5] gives 17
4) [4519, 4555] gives 15.9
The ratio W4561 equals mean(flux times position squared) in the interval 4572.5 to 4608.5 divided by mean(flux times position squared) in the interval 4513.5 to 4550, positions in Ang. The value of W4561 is 1.1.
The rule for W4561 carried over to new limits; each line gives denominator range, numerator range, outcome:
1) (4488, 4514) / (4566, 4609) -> 1.14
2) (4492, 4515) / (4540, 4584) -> 1.07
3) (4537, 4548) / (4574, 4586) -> 1.19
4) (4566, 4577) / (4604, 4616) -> 0.97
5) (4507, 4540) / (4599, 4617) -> 1.06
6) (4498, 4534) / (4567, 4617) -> 1.07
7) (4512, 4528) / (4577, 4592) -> 1.03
